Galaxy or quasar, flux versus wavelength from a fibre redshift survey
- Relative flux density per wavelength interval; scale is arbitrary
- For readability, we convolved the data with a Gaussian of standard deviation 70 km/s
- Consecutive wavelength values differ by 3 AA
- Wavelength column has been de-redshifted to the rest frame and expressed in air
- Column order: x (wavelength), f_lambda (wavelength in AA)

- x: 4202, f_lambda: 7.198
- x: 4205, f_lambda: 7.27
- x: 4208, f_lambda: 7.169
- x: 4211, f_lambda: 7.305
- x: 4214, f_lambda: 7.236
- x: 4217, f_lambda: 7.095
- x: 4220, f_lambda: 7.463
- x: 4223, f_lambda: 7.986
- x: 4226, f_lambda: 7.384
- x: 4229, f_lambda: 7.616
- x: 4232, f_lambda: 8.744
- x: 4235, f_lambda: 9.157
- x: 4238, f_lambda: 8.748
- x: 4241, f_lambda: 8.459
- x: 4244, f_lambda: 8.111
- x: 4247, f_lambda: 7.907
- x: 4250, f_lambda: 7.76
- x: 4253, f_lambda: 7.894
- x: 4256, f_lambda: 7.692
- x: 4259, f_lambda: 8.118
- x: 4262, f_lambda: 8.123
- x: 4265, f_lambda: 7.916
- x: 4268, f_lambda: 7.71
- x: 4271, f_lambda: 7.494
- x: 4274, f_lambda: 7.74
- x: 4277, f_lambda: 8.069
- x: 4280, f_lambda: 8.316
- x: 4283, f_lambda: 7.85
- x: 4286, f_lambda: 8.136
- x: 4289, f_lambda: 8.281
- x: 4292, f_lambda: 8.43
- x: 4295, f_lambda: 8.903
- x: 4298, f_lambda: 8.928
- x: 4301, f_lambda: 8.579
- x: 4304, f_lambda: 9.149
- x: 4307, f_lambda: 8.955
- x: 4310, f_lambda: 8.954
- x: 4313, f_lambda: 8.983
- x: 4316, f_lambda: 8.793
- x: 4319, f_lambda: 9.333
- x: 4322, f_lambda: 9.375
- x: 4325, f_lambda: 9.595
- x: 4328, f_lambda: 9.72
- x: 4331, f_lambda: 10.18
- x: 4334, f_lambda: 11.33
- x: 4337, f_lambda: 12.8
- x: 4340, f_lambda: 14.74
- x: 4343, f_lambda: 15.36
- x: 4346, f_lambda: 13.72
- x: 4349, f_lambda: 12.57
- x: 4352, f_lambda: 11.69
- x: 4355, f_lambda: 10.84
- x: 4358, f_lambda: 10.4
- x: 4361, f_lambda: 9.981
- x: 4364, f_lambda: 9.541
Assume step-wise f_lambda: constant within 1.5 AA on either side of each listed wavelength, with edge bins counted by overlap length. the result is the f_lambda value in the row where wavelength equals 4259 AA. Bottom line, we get 8.118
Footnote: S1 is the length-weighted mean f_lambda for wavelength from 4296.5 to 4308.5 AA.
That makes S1 8.9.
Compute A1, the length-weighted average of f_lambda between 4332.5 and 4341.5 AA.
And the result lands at 13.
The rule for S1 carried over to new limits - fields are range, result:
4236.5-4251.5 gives 8.2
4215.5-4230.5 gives 7.51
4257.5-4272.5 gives 7.87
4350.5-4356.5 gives 11.3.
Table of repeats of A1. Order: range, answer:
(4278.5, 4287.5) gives 8.1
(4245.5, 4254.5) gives 7.85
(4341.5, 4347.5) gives 14.5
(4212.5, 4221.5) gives 7.26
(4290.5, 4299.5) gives 8.75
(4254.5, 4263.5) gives 7.98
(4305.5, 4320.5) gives 9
